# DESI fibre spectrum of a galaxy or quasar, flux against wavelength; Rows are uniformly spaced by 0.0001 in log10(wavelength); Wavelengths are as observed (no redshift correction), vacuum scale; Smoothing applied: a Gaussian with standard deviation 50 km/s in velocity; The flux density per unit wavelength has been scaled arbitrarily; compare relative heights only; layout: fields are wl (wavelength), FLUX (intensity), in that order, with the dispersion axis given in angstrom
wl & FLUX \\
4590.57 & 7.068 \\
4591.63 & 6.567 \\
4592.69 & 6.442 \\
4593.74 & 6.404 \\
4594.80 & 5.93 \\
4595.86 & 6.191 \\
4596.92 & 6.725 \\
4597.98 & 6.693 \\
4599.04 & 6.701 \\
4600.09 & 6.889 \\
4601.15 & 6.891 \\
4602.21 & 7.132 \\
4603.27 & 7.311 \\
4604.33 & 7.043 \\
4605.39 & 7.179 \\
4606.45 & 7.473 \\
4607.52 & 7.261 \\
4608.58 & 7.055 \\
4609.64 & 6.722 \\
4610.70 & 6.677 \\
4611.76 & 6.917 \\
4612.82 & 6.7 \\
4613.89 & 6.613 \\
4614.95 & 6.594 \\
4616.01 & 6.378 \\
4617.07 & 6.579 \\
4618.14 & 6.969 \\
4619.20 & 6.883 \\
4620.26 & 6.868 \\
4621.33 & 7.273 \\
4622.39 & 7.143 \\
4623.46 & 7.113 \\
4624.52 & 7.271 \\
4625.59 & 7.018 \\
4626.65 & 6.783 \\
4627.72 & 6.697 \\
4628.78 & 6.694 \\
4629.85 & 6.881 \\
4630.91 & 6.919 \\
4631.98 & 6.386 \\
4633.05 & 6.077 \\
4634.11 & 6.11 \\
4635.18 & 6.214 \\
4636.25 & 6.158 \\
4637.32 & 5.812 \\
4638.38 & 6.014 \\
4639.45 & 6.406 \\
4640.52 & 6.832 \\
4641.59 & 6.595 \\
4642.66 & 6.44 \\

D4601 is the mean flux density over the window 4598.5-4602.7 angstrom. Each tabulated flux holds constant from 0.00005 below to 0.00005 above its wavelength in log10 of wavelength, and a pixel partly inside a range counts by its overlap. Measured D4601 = 6.91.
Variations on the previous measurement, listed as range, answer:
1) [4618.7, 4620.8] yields 6.87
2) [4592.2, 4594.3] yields 6.43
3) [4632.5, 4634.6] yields 6.11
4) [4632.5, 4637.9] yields 6.08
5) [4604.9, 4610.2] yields 7.13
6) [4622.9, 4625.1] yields 7.17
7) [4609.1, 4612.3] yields 6.79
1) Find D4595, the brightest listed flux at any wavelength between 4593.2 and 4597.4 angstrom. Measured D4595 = 6.725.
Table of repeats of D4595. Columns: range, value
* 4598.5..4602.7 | 7.132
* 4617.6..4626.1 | 7.273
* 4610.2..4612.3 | 6.917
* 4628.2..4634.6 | 6.919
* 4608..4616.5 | 7.055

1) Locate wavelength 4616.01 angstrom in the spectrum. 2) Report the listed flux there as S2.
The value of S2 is 6.378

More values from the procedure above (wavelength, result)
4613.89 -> 6.613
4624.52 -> 7.271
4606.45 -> 7.473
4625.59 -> 7.018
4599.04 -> 6.701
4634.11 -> 6.11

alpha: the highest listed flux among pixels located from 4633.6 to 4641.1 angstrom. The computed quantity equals 6.832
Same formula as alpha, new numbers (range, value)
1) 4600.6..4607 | 7.473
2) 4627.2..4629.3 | 6.697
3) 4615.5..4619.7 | 6.969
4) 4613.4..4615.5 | 6.613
